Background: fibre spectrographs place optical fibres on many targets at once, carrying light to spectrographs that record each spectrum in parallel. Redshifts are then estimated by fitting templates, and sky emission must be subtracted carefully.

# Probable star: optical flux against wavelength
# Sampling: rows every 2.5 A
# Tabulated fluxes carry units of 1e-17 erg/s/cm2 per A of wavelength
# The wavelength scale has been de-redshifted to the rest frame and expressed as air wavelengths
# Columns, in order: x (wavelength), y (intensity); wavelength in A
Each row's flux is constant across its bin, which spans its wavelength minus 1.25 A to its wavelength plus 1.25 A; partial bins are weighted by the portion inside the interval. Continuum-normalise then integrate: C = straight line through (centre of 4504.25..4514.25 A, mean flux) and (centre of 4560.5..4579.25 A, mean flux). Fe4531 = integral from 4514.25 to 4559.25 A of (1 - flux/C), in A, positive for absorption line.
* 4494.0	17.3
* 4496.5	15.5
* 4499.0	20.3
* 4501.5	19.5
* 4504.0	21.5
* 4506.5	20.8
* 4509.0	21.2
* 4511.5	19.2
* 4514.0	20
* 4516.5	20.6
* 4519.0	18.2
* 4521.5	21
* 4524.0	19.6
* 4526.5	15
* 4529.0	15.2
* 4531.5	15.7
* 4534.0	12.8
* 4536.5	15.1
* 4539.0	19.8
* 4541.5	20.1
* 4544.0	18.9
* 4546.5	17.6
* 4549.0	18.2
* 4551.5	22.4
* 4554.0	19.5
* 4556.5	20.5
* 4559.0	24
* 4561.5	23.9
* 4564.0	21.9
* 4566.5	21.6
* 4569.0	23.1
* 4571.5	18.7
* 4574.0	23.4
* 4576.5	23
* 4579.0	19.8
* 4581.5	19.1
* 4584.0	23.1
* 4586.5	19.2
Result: 5.7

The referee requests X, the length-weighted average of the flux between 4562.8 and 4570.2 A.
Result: 22.2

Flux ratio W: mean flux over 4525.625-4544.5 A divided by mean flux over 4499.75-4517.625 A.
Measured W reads 0.81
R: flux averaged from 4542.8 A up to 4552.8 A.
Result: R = 19.3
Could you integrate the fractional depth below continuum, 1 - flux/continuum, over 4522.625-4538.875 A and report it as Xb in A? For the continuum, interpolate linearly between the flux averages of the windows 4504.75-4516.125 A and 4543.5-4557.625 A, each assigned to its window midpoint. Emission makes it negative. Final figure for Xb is 3.3 A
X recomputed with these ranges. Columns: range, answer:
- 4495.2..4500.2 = 17.9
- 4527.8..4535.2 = 14.6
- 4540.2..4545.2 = 19.5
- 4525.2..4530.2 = 15.1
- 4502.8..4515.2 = 20.5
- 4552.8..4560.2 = 21.3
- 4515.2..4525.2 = 19.9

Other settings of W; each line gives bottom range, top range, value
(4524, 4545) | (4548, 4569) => 1.29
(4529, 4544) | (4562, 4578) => 1.31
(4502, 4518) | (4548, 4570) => 1.06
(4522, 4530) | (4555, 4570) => 1.32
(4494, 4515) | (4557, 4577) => 1.14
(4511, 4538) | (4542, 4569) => 1.20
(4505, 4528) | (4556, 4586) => 1.12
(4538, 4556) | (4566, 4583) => 1.09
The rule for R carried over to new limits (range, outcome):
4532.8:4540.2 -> 15.9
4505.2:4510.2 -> 21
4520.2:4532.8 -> 17.3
